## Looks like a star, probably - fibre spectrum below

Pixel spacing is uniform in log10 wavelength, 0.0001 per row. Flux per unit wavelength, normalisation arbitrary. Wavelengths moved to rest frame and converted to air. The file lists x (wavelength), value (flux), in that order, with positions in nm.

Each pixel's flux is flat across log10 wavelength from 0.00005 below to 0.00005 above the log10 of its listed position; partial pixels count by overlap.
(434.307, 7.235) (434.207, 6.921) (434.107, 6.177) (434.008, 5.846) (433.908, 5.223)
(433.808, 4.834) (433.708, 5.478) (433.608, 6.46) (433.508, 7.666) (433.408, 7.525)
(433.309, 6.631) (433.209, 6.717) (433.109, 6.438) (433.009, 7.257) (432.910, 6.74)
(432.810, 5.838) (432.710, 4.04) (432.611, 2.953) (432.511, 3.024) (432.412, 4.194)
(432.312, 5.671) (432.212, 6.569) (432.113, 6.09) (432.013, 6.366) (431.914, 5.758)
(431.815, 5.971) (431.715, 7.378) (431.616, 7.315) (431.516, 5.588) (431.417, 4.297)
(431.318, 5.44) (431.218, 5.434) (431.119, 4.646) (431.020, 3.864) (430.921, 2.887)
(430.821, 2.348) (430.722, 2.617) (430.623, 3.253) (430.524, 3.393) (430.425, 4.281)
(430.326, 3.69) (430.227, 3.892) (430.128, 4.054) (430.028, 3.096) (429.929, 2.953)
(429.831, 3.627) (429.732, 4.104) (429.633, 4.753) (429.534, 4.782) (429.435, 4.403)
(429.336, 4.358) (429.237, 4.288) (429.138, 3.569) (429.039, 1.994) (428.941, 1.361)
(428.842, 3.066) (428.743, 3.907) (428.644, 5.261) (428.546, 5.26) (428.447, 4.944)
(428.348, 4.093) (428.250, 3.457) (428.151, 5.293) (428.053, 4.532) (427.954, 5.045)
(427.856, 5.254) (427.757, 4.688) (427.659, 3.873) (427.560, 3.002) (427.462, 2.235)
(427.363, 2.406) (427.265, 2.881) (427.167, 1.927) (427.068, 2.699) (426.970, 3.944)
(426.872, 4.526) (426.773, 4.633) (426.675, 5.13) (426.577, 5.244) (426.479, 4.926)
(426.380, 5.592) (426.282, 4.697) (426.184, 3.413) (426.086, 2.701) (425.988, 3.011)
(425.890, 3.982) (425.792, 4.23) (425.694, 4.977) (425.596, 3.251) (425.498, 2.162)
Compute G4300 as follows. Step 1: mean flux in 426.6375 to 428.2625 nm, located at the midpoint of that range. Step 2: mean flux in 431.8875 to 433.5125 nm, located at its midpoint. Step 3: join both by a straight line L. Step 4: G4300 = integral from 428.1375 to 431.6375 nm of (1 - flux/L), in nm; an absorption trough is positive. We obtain 0.54 nm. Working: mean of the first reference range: 3.85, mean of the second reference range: 5.8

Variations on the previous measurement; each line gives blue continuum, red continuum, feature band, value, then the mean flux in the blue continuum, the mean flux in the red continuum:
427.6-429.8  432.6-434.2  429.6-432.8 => 0.44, 4.18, 6.09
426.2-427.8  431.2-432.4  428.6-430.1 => 0.36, 3.89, 5.94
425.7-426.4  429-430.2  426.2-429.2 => -0.06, 3.95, 3.85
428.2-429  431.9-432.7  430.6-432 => -0.03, 3.89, 5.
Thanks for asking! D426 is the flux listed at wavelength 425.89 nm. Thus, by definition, 3.982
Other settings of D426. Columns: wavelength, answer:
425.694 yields 4.977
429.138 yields 3.569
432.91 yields 6.74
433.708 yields 5.478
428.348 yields 4.093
